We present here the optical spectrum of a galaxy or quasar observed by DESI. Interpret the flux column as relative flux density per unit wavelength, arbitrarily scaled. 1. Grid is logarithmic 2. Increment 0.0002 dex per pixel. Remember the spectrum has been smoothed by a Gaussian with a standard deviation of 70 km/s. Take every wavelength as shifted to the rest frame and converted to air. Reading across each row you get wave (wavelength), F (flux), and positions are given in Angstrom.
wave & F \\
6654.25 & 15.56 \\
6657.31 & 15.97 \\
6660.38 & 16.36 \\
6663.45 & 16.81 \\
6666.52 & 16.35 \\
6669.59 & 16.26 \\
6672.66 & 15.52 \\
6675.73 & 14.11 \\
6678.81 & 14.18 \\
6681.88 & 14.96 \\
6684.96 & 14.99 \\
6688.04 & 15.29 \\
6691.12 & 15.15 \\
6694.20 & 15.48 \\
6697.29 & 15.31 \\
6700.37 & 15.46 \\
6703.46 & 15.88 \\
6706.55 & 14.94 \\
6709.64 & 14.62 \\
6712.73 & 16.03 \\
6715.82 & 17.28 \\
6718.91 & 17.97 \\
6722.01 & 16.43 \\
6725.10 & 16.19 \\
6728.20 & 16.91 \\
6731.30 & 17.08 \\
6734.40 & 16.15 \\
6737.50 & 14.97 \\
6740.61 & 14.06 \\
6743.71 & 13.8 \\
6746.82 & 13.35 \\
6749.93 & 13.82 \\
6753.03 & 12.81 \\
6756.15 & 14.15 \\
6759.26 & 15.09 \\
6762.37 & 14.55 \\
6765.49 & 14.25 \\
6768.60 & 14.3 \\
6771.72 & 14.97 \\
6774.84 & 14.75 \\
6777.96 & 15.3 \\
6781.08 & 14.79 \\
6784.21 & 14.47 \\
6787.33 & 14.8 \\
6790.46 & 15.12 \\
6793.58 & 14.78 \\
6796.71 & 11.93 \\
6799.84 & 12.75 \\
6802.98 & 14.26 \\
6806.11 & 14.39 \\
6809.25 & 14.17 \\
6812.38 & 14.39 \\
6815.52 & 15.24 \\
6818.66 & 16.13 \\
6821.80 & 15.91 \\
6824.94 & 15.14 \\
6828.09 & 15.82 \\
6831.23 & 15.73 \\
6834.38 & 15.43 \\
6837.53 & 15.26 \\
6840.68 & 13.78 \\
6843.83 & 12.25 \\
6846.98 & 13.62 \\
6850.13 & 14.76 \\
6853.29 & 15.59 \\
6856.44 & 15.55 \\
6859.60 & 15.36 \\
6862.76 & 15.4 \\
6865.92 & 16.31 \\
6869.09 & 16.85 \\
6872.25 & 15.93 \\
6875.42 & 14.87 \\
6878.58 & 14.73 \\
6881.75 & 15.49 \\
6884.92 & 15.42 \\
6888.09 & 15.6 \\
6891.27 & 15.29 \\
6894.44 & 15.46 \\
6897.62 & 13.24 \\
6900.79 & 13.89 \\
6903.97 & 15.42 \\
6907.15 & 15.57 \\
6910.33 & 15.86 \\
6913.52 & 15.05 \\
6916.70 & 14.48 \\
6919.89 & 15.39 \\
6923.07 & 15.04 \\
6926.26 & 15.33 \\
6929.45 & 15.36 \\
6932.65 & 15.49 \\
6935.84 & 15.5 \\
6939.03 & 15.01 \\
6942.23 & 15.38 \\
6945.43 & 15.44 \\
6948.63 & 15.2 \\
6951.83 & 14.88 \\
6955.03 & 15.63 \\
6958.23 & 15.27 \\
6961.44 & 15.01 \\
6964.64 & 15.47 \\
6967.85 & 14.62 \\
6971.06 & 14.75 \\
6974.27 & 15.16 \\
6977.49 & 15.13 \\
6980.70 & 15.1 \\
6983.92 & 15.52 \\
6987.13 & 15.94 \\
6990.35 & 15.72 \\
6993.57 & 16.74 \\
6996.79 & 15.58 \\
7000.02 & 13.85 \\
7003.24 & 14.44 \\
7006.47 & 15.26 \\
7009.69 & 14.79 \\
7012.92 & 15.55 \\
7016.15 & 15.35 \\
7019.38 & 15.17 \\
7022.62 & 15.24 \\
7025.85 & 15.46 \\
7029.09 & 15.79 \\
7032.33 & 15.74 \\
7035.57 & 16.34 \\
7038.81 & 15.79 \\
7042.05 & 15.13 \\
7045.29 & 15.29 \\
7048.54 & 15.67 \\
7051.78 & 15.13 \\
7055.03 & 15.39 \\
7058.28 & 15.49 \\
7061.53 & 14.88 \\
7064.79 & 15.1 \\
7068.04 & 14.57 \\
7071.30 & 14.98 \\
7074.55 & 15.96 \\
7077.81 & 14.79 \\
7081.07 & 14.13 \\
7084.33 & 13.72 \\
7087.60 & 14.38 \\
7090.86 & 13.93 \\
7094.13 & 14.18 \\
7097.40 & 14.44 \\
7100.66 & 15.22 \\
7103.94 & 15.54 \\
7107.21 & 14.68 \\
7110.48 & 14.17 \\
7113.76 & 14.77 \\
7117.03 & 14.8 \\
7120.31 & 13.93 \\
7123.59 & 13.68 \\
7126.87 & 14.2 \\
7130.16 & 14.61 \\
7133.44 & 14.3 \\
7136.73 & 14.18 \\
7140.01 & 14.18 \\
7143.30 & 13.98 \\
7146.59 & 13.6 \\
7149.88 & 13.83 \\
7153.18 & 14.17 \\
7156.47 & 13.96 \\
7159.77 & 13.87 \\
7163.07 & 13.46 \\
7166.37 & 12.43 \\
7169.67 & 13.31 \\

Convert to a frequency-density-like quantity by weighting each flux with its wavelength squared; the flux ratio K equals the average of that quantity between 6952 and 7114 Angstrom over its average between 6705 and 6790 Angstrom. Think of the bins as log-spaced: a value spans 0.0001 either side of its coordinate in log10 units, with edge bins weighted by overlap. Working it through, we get 1.09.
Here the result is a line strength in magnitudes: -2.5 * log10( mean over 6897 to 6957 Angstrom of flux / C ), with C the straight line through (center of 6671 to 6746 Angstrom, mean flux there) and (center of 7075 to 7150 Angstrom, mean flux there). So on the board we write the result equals -0.02 mag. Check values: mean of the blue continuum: 15.5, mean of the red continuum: 14.4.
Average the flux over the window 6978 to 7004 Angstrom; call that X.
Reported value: 15.4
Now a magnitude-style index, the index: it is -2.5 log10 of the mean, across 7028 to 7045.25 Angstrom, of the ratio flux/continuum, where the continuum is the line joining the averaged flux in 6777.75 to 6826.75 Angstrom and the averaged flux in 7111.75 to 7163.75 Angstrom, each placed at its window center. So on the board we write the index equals -0.11 mag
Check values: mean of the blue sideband 14.6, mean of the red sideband 14.1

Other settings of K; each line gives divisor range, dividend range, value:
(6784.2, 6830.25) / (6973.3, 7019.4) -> 1.10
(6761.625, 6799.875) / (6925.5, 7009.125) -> 1.12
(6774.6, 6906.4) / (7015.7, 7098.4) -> 1.08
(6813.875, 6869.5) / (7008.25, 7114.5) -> 1.06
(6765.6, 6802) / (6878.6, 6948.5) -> 1.10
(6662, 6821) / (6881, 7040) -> 1.08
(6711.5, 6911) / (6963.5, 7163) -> 1.06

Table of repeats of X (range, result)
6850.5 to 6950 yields 15.3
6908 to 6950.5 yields 15.3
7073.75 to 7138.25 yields 14.5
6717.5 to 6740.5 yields 16.4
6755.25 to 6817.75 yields 14.4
